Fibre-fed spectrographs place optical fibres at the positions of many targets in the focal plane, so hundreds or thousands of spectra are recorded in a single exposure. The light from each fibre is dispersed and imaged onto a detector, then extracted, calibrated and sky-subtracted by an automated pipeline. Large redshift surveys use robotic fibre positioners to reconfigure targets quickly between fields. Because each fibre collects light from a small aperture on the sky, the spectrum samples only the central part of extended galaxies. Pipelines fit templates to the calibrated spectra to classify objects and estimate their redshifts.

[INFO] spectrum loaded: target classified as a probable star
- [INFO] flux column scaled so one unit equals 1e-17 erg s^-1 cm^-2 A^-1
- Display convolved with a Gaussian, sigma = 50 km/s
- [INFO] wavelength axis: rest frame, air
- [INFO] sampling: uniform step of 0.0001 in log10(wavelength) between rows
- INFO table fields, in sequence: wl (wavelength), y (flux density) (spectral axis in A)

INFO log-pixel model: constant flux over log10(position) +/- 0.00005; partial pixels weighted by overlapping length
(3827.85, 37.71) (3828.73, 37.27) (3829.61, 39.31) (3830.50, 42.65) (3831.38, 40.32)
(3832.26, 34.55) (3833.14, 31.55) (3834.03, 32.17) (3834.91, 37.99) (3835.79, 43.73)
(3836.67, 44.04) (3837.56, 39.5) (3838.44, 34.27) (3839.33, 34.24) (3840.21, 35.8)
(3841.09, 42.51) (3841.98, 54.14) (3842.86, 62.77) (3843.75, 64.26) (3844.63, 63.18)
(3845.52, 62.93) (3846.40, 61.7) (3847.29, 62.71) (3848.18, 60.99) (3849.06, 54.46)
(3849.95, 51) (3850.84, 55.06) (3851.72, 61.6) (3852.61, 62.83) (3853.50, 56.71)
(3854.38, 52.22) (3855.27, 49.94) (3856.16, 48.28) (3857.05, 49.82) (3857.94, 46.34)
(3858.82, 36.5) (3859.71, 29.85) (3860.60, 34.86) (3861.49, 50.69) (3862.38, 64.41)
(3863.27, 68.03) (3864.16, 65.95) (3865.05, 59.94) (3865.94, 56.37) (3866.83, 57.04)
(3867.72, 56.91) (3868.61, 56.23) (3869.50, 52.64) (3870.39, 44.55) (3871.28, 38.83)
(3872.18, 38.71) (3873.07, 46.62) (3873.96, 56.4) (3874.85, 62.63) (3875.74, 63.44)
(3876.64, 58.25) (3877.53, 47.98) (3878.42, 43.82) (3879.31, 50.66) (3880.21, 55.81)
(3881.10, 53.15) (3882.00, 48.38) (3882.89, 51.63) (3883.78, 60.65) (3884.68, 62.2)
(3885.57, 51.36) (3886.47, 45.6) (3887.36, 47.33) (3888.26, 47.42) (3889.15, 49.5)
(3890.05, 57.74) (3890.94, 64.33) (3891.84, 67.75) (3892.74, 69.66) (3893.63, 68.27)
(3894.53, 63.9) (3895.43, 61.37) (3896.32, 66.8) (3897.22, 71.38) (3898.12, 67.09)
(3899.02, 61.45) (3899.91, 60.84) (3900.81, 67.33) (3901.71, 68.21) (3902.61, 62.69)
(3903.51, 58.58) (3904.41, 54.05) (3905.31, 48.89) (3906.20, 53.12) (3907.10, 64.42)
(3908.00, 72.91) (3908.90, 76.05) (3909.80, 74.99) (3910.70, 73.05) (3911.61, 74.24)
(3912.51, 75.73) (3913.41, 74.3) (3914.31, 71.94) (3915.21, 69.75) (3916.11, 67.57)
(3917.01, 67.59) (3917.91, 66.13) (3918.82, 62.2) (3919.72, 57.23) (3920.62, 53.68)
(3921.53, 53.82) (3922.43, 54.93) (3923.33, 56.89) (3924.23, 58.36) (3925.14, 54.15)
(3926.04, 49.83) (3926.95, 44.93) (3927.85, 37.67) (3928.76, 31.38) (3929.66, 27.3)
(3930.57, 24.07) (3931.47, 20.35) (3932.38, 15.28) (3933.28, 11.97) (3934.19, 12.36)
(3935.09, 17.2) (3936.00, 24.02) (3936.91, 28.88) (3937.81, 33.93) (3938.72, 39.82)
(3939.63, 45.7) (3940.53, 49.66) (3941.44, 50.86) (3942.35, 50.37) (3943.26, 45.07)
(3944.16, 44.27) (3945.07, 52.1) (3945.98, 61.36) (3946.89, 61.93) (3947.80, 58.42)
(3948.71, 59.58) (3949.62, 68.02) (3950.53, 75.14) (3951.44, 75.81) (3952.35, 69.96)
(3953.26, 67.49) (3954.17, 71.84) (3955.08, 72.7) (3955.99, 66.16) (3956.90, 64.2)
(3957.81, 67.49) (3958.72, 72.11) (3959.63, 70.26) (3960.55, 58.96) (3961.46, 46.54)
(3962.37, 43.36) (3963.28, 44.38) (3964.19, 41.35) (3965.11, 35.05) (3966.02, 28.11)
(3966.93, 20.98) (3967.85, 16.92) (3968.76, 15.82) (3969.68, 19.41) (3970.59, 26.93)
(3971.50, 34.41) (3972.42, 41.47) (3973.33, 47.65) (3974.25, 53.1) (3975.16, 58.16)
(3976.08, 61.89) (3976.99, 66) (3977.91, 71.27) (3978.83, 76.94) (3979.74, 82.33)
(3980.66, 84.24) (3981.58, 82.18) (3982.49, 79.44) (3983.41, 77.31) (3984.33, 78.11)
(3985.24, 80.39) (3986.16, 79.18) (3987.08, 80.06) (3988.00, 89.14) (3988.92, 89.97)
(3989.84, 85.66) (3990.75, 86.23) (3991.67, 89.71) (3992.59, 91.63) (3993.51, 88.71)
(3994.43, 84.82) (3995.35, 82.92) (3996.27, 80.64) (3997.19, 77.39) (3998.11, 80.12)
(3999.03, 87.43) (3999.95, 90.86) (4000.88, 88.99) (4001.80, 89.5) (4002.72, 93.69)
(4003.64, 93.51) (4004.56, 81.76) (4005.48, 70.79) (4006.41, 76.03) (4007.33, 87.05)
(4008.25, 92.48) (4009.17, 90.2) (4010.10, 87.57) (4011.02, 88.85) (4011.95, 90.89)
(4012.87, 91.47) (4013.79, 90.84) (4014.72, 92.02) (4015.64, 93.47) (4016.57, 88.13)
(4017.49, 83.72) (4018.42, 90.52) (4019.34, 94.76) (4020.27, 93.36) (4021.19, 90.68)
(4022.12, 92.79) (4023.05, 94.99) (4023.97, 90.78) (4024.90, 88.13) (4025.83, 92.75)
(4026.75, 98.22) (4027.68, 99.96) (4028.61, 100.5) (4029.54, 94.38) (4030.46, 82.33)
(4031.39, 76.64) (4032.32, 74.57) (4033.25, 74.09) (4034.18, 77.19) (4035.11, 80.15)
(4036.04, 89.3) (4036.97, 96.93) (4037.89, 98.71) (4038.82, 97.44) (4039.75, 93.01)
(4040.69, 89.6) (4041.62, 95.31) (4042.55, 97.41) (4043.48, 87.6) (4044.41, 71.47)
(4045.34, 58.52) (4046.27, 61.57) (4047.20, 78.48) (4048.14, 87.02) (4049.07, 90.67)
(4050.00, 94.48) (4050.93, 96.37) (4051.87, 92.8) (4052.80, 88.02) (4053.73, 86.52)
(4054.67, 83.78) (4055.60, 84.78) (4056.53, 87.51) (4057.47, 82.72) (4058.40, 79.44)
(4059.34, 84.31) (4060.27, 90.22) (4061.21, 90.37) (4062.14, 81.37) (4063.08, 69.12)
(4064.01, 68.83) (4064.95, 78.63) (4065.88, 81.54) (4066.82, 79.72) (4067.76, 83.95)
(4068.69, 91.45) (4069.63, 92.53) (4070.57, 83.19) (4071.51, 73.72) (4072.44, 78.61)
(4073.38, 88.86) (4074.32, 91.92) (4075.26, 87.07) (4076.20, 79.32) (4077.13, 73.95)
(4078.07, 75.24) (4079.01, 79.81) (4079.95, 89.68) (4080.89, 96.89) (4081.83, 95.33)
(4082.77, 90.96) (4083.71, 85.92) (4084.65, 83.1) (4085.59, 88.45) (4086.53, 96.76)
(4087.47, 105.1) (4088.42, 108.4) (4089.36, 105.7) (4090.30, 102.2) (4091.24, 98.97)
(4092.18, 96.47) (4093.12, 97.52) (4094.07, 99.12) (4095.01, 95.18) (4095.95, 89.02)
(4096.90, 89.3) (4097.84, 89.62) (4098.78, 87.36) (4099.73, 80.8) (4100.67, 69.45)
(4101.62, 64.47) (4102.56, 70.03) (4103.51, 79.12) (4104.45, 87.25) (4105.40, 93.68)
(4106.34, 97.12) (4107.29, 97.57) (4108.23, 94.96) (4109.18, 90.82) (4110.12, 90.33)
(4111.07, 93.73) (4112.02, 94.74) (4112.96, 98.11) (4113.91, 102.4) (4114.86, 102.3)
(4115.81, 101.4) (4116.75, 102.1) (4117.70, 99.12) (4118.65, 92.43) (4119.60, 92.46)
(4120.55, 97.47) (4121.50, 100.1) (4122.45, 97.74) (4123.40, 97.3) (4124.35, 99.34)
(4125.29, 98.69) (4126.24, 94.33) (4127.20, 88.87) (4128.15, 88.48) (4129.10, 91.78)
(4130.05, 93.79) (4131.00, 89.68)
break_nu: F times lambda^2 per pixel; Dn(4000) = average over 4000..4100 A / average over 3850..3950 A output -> 1.78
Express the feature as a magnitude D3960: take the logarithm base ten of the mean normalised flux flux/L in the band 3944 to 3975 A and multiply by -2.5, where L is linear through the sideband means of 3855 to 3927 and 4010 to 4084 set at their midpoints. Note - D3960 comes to 0.330 mag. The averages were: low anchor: 57.9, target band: 51.7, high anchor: 86.6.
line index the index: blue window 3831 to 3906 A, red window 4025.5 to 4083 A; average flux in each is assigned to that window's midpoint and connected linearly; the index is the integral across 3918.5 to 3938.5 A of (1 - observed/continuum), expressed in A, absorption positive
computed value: 8.1 A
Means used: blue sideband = 53.5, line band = 37.6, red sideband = 85.4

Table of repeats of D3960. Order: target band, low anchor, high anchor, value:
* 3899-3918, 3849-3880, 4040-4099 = -0.12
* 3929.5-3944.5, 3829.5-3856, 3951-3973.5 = 0.46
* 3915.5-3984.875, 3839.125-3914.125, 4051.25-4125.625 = 0.32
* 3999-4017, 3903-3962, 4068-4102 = -0.23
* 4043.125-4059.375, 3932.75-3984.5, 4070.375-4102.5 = -0.06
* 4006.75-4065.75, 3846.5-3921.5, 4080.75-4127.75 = -0.06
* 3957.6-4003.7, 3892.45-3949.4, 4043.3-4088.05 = 0.00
